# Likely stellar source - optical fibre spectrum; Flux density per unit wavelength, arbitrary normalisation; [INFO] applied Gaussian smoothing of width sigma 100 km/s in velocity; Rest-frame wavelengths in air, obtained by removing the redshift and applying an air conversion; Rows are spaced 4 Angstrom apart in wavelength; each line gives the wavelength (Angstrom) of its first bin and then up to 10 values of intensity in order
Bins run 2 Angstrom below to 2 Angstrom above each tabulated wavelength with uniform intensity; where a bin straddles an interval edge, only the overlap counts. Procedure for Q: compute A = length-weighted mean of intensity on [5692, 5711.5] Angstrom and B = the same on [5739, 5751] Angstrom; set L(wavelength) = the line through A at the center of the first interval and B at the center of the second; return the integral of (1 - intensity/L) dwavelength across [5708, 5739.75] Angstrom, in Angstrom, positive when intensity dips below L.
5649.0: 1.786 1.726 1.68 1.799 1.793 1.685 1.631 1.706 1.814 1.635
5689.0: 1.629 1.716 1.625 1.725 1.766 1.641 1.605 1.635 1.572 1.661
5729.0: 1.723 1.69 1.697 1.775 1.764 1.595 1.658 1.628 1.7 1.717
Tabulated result 0.85 Angstrom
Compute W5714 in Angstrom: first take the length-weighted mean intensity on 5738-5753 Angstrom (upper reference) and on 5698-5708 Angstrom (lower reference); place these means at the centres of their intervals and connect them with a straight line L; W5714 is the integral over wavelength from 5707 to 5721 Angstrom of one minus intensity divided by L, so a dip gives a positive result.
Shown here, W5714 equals 0.8 Angstrom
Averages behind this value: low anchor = 1.72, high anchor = 1.7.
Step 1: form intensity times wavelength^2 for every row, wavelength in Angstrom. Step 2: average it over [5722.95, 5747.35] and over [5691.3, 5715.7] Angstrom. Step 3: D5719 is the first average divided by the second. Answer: 1.03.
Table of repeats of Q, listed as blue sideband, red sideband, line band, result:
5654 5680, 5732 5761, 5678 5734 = 0.98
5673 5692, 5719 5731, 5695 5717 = 0.00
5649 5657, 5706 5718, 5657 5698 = -0.30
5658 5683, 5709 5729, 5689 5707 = -0.25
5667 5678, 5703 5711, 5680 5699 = 0.11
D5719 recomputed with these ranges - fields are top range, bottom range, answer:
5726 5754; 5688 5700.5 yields 1.04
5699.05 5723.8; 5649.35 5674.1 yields 0.98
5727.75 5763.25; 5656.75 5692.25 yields 1.01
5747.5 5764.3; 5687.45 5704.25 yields 1.00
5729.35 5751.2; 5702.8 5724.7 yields 1.05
